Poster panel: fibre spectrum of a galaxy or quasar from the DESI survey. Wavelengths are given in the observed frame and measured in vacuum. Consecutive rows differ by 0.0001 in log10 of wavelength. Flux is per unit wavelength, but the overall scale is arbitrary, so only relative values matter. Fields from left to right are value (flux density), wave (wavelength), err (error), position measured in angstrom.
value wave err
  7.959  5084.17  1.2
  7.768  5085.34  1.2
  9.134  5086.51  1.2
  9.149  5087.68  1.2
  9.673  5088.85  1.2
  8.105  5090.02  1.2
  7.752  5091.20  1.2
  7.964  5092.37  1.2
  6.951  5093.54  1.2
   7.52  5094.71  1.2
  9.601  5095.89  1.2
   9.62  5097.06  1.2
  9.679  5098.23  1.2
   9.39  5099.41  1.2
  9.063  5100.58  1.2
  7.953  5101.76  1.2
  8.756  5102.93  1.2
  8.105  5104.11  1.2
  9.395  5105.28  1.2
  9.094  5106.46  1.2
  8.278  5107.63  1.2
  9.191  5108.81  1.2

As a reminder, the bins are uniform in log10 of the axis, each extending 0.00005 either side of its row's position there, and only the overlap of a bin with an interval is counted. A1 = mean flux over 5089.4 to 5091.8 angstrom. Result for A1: 7.94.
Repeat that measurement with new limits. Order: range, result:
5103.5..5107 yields 8.85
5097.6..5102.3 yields 9.03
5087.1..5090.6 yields 8.99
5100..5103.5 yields 8.59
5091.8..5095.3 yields 7.48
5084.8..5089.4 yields 8.94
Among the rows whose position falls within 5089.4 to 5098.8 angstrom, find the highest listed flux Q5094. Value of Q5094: 9.679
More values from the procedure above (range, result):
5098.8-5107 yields 9.395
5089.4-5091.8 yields 8.105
